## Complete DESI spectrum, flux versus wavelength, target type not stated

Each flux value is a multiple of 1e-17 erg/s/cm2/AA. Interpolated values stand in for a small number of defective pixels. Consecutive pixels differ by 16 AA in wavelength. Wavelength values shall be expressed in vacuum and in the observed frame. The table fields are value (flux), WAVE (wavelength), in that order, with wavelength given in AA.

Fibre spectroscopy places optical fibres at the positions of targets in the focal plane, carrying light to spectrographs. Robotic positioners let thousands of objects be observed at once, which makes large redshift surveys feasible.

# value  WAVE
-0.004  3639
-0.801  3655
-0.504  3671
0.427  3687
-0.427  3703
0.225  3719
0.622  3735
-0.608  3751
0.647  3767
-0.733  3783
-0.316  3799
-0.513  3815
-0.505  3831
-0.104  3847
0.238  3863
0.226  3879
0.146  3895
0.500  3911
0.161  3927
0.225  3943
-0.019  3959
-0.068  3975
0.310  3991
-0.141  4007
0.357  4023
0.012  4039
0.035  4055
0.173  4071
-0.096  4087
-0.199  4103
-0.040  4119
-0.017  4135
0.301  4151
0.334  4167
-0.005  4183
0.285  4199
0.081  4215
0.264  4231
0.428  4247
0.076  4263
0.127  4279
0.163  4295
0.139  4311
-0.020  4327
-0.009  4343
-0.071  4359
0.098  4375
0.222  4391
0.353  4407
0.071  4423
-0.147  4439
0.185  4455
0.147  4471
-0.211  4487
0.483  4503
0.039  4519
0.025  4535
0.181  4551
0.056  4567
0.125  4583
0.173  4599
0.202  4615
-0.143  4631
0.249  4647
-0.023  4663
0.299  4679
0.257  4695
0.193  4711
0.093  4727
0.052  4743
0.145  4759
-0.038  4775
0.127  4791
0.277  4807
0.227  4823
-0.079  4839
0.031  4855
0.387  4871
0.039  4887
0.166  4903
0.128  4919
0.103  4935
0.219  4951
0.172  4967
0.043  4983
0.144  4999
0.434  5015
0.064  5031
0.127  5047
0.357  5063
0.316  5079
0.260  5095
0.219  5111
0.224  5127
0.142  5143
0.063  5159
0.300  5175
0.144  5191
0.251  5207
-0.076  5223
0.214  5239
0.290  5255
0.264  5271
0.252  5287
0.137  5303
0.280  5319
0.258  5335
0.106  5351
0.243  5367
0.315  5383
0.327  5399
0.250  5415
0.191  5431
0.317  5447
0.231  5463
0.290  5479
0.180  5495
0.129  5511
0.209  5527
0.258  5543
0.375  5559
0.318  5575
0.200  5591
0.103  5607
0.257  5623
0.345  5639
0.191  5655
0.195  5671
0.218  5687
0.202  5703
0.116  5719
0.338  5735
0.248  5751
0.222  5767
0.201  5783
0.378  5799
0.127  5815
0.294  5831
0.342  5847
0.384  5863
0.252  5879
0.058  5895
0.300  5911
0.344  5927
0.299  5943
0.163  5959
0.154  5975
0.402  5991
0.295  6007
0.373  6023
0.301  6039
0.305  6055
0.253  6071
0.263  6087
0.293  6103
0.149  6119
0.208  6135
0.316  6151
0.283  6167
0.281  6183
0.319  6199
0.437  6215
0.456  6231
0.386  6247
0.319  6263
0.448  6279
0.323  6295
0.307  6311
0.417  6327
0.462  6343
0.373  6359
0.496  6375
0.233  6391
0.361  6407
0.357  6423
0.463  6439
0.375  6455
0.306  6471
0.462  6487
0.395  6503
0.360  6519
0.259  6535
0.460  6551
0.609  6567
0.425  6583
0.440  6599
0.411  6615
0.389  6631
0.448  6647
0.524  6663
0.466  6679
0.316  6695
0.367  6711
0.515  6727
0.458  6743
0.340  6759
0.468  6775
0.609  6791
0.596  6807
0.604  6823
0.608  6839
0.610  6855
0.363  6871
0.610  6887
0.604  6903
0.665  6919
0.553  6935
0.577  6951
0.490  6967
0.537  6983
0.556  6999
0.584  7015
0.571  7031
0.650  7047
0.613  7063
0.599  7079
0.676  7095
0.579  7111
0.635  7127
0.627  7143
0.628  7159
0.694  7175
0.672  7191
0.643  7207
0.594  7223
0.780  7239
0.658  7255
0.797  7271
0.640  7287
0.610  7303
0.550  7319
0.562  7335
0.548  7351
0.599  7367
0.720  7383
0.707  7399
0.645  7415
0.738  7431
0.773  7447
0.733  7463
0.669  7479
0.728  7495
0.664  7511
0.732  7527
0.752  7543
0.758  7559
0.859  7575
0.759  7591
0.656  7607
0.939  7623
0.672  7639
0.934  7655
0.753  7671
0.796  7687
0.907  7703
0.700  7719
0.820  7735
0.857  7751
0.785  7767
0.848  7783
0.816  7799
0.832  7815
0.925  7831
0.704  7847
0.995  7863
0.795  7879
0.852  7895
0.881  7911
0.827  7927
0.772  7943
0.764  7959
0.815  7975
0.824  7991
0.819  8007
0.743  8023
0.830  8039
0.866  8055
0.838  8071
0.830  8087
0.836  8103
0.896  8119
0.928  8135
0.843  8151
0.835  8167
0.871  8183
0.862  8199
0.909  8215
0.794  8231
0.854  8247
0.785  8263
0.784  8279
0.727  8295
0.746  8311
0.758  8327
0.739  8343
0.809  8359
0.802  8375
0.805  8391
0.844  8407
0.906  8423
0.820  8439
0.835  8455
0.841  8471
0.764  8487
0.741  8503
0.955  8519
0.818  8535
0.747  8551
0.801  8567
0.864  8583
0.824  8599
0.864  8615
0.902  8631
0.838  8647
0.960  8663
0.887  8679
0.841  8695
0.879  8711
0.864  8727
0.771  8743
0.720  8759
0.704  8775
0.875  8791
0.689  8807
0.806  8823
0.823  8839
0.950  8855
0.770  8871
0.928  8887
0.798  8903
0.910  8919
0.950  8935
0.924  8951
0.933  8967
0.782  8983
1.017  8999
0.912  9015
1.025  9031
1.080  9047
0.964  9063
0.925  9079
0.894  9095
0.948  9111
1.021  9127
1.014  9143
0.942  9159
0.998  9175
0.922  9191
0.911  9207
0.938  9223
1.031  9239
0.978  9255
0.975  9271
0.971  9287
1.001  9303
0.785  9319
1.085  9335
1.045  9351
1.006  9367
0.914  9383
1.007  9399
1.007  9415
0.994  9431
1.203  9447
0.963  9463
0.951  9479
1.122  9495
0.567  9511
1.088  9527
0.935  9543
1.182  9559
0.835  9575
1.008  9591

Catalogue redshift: 0.703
